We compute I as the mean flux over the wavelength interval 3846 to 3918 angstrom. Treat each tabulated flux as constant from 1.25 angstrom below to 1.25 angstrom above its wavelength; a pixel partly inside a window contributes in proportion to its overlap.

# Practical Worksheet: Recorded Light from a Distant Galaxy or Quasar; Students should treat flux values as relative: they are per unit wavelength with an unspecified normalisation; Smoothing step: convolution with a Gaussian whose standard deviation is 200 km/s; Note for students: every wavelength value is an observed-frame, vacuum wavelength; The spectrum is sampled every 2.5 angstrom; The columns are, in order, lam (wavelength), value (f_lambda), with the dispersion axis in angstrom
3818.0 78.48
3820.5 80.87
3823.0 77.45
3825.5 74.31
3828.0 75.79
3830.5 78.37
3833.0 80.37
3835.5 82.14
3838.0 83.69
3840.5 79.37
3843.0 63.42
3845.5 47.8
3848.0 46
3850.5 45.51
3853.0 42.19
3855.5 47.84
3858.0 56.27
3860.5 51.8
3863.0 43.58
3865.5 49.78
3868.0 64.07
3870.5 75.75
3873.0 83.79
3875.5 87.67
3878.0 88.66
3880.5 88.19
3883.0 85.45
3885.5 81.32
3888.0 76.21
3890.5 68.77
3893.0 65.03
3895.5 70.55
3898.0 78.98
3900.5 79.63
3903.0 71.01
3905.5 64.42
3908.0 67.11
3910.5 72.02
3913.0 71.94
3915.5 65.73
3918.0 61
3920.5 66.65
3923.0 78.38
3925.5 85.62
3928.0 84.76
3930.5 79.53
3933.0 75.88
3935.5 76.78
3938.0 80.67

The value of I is 67.2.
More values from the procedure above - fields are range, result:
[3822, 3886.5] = 68.4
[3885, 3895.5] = 72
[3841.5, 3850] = 52.6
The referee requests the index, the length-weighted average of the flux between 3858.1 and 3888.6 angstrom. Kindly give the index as 72.3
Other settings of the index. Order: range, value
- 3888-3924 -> 70.2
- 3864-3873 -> 65.5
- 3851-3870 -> 51.6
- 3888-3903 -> 72.8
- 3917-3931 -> 76.1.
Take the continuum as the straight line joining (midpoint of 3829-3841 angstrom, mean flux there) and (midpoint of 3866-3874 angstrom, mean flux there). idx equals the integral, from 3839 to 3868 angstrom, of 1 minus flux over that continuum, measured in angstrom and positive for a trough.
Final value 8.9 angstrom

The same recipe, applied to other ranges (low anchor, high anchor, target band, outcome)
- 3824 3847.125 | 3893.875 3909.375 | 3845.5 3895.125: 4.9 angstrom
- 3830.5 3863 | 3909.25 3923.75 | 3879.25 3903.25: -4.0 angstrom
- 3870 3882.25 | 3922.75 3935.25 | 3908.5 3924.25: 2.4 angstrom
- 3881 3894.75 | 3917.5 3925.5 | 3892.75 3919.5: 1.4 angstrom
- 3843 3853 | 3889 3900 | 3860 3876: -1.7 angstrom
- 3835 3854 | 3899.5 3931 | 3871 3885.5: -4.2 angstrom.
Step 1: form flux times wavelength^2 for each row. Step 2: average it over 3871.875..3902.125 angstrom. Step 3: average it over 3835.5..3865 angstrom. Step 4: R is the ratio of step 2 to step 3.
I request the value 1.44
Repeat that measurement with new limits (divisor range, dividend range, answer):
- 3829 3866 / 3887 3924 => 1.21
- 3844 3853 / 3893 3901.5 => 1.65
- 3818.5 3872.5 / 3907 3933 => 1.18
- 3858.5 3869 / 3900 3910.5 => 1.37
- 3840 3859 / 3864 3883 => 1.49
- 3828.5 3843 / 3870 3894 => 1.04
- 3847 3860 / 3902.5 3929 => 1.55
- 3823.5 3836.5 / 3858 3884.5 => 0.93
